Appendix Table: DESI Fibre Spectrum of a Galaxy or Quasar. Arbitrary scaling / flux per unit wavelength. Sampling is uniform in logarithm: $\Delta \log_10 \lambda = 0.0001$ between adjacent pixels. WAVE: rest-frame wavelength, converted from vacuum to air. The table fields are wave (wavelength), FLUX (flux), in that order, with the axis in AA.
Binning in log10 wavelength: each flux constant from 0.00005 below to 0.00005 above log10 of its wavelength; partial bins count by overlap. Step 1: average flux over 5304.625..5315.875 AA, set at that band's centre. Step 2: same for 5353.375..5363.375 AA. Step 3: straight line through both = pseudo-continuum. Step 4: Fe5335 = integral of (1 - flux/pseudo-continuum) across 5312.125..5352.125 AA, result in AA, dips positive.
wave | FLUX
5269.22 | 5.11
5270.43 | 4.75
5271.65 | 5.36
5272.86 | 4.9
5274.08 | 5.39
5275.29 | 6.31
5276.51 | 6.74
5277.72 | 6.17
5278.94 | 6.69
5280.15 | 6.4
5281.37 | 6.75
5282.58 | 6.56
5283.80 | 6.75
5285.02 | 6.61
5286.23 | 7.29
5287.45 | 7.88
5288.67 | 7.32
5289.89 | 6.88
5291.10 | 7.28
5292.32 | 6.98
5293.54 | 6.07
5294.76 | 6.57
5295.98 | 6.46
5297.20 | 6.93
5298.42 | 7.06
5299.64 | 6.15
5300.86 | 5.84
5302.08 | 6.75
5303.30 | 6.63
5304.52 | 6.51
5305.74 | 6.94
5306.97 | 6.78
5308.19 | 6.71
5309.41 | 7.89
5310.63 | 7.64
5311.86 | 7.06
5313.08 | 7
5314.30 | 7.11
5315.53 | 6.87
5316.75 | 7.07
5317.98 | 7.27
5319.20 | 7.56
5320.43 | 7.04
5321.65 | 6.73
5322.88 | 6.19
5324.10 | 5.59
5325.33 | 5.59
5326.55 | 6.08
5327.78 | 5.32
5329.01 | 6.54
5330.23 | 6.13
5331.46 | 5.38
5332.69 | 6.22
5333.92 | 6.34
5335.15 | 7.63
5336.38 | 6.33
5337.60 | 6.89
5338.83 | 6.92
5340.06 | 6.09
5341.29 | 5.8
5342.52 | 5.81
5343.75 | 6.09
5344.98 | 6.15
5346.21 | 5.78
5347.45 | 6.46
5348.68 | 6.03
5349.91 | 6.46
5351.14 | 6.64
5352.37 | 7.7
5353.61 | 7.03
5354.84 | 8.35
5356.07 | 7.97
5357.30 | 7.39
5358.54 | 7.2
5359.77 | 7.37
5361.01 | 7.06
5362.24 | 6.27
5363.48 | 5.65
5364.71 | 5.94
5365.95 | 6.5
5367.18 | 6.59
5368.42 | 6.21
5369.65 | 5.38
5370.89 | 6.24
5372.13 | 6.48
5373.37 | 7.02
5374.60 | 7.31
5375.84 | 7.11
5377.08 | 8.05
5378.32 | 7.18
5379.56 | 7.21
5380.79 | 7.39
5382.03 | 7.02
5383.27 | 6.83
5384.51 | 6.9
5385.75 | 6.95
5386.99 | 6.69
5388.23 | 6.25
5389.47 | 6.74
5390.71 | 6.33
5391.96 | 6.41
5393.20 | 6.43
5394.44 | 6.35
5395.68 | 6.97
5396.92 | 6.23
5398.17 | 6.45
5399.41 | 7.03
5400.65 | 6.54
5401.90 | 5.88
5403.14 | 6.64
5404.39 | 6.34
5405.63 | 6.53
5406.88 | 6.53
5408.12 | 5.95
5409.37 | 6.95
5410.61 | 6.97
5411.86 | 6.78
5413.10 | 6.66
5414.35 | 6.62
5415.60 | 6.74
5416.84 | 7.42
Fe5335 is 4.1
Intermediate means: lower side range 7.09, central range 6.43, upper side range 7.26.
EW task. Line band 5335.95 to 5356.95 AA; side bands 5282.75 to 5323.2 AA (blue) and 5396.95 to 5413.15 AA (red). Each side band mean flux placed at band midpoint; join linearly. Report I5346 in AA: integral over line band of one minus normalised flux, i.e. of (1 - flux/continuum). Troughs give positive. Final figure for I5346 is 0.37 AA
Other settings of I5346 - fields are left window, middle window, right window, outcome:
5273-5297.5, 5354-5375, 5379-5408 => -0.39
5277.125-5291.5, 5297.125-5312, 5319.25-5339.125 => -0.44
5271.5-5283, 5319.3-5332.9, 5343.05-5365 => 0.86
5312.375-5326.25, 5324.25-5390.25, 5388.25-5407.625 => -0.07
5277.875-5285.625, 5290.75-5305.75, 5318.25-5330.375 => -0.26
